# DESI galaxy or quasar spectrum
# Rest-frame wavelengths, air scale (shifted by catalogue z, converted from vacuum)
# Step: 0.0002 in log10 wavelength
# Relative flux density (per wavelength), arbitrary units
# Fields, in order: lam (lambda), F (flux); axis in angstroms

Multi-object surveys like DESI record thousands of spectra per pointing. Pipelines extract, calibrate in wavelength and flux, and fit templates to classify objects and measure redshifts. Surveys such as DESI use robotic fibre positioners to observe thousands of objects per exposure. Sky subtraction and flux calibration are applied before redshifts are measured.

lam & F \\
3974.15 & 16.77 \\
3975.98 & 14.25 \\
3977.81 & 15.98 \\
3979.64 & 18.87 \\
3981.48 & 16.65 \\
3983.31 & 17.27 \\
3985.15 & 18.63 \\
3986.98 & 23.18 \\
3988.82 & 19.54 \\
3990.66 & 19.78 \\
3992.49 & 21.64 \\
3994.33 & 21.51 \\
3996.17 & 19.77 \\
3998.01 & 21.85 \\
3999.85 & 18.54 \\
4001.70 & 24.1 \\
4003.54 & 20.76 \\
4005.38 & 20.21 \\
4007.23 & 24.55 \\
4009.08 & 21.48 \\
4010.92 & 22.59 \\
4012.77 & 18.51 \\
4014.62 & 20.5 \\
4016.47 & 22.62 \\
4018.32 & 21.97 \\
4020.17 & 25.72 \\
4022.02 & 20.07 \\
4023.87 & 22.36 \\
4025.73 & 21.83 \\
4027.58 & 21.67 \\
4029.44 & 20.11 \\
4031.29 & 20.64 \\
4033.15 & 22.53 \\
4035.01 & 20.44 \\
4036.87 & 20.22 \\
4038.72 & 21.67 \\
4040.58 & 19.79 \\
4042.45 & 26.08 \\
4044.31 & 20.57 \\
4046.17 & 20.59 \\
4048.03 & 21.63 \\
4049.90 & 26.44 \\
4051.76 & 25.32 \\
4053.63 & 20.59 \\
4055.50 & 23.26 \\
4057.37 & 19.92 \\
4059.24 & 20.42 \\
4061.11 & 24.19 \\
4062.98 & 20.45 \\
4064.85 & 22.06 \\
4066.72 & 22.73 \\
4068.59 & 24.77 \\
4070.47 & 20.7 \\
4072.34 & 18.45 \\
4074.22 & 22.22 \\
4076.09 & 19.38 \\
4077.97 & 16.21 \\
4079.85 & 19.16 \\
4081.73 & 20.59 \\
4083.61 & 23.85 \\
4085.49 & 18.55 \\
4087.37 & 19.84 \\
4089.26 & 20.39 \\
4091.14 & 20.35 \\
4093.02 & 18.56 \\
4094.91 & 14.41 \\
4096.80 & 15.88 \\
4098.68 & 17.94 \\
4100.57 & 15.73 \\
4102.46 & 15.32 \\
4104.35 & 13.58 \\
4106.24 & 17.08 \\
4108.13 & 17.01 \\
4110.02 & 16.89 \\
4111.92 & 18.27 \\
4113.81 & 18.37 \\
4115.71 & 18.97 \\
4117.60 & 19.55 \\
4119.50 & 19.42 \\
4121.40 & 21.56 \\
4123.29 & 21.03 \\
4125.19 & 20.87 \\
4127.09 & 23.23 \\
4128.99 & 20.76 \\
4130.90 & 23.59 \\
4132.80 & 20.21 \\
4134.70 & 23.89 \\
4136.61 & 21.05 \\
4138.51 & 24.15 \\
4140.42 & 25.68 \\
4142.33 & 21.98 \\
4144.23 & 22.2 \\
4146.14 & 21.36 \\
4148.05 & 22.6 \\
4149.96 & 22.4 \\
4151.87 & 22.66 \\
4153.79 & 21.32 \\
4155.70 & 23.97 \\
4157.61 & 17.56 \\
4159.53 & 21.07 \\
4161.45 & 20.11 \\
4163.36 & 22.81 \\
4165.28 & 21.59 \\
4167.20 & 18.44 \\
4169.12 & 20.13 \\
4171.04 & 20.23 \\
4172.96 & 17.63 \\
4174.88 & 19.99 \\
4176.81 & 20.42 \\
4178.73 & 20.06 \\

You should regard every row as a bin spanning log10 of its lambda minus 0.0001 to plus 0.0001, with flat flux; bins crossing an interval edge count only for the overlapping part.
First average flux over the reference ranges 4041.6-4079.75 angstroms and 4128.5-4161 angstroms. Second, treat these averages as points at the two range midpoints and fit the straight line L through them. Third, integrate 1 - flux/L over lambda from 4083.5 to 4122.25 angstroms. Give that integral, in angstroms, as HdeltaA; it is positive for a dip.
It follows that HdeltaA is 6.9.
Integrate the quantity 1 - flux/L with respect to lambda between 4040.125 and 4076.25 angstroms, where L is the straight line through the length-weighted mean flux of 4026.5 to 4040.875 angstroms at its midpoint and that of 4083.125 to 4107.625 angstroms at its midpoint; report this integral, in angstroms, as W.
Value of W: -4.43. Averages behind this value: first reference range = 21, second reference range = 17.7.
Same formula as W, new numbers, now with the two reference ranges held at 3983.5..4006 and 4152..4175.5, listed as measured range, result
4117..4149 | -2.3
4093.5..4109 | 3.5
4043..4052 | -1.0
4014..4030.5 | -1.0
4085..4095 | 0.7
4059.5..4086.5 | -0.4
